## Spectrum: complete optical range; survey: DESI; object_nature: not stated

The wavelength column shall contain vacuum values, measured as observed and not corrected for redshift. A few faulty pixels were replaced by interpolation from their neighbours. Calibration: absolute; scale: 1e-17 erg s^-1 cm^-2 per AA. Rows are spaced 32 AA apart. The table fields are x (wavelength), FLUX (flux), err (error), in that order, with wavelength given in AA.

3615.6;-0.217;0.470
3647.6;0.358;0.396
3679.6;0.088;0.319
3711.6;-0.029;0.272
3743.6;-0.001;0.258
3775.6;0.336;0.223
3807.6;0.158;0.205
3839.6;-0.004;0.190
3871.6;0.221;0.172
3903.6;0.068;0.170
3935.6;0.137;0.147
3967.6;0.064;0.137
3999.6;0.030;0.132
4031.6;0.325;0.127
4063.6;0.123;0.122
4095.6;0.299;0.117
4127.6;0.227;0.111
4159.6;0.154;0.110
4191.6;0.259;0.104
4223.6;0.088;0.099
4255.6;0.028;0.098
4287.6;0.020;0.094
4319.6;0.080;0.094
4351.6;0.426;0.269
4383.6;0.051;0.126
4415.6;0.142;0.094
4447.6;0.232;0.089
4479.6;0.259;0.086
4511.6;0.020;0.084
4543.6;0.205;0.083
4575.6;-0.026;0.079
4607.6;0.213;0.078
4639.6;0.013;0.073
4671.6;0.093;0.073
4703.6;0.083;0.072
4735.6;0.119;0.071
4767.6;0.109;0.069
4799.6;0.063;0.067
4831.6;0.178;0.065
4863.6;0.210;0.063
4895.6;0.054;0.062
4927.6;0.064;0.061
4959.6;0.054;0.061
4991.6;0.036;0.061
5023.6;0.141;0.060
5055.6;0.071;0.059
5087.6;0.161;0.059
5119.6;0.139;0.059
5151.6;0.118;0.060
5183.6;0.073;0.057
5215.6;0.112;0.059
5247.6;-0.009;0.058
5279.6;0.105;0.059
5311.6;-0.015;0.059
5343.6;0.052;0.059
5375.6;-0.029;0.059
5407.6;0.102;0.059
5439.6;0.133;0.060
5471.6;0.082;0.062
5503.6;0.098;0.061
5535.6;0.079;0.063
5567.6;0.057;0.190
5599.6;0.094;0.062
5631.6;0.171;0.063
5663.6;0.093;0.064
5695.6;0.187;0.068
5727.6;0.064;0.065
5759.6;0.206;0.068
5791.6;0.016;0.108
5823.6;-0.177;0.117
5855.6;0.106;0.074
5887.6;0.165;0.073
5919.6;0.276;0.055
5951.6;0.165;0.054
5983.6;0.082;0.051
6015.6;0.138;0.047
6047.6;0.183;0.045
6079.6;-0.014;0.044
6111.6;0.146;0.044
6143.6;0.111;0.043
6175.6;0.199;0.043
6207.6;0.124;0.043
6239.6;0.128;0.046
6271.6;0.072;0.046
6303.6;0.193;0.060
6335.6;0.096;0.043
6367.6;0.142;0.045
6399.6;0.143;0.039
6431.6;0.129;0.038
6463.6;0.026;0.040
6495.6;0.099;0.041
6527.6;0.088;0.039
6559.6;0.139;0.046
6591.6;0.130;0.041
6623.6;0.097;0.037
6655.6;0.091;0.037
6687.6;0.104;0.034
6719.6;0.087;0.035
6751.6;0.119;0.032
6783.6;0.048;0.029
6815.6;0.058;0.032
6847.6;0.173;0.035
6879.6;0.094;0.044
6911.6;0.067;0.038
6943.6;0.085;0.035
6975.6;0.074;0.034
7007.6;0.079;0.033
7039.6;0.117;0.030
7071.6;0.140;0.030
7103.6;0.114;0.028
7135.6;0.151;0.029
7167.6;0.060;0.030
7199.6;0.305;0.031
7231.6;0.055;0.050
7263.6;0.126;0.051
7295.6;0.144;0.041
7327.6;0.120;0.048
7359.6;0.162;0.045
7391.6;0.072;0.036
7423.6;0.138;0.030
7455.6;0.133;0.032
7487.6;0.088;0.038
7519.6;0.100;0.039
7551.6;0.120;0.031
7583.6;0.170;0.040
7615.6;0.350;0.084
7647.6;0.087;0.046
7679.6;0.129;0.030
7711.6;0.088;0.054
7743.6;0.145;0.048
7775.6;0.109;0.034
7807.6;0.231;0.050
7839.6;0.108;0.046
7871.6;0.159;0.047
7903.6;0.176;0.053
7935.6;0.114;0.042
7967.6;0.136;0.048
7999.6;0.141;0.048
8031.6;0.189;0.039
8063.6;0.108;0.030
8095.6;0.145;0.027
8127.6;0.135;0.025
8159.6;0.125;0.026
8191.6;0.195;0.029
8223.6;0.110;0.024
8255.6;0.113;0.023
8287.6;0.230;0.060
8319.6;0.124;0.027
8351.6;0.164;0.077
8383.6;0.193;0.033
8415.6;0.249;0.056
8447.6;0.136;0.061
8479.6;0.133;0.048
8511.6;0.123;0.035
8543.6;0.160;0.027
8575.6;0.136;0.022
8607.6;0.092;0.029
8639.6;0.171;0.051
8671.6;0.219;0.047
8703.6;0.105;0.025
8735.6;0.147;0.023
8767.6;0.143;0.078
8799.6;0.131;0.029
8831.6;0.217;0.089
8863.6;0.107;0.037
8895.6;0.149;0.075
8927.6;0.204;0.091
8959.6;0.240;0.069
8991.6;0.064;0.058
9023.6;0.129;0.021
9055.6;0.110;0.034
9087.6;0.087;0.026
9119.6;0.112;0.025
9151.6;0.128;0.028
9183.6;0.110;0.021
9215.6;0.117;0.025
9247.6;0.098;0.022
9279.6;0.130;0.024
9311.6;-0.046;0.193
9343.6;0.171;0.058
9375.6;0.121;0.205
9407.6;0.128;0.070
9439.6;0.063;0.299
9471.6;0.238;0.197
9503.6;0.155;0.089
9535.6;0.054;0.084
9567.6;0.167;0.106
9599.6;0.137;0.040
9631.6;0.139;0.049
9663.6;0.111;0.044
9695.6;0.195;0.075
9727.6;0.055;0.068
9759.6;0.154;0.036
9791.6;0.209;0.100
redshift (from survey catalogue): 0.931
